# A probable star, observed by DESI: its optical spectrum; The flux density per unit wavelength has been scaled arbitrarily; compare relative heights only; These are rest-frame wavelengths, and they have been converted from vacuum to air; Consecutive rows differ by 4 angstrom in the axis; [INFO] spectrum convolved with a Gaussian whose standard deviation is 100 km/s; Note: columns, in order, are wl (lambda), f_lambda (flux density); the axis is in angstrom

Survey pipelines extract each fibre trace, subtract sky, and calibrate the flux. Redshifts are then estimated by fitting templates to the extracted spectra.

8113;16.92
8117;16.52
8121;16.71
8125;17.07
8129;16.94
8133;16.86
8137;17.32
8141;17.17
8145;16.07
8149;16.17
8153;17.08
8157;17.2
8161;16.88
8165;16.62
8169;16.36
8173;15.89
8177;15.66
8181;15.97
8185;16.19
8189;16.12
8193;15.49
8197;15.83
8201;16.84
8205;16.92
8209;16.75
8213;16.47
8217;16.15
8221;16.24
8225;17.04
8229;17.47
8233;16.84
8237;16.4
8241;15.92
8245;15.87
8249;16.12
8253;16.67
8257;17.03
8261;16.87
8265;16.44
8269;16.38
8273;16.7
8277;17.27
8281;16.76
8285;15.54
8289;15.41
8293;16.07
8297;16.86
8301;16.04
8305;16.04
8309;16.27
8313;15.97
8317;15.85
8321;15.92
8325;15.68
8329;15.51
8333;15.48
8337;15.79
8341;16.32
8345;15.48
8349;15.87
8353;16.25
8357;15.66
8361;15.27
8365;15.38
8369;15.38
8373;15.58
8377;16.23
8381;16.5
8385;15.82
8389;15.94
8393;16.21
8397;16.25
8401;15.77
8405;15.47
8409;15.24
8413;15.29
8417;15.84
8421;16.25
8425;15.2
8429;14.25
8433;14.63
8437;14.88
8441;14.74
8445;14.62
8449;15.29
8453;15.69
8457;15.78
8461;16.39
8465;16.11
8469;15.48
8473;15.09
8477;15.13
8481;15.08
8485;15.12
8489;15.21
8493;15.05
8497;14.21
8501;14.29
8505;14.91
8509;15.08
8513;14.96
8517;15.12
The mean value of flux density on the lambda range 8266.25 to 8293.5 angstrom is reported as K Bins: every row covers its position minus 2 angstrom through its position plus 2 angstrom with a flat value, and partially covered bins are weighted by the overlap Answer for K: 16.3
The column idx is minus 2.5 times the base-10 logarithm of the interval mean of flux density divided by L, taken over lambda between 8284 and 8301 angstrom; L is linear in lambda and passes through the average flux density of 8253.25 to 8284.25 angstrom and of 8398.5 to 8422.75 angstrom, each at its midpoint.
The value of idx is 0.04 mag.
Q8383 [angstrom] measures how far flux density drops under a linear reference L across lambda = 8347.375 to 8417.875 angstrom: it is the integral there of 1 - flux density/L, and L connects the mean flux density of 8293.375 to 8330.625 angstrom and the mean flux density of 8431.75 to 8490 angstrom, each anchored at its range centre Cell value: -0.44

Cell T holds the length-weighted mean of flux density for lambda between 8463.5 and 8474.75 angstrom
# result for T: 15.5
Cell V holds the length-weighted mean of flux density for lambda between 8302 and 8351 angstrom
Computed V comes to 15.9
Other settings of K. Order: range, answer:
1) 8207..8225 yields 16.5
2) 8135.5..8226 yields 16.4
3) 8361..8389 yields 15.8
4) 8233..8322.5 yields 16.3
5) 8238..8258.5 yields 16.3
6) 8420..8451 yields 14.9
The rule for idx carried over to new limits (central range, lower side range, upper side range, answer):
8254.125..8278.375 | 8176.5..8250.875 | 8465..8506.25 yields -0.04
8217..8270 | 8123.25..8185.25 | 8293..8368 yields -0.02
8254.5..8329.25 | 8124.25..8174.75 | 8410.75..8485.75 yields -0.01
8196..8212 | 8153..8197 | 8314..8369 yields -0.03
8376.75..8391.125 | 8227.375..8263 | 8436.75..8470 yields -0.02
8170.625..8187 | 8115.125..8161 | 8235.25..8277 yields 0.05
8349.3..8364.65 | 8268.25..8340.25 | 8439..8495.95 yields 0.01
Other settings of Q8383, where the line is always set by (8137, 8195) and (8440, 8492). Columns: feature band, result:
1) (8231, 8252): -0.2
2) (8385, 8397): -0.3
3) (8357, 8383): 0.0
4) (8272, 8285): -0.6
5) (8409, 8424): -0.1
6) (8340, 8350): 0.0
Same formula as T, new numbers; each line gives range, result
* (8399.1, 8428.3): 15.5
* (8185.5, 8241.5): 16.5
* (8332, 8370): 15.7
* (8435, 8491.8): 15.3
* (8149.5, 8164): 16.9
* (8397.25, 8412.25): 15.6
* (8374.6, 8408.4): 16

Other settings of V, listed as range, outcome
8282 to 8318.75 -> 16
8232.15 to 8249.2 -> 16.2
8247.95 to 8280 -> 16.7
